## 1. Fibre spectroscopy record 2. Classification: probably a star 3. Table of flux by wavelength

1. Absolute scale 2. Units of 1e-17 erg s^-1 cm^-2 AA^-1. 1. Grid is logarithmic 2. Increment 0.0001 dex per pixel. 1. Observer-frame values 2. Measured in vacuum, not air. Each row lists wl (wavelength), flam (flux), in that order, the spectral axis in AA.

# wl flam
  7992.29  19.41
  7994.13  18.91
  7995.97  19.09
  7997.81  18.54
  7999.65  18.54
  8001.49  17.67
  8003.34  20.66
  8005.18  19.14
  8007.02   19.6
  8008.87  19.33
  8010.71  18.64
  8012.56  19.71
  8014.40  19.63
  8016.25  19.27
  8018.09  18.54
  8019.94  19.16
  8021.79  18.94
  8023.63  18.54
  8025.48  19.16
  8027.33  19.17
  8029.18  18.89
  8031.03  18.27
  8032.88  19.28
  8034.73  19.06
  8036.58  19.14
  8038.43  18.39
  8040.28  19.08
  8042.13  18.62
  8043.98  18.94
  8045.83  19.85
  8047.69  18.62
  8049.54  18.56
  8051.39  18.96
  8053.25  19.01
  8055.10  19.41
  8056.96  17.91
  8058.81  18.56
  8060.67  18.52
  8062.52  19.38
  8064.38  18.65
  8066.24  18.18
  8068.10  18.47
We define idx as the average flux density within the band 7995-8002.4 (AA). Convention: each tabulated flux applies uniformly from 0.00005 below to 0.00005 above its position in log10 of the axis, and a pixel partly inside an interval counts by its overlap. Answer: 18.5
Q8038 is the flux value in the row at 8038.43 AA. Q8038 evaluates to 18.39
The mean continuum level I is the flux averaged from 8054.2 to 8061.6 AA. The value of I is 18.6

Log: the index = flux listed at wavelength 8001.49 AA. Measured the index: 17.67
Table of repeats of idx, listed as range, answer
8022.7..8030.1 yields 18.9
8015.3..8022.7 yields 19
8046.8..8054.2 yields 18.8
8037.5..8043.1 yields 18.7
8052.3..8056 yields 19.2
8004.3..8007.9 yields 19.4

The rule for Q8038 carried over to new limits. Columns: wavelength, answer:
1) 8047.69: 18.62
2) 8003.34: 20.66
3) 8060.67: 18.52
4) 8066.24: 18.18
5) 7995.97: 19.09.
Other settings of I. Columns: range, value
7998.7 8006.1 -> 19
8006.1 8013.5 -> 19.3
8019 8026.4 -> 18.9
